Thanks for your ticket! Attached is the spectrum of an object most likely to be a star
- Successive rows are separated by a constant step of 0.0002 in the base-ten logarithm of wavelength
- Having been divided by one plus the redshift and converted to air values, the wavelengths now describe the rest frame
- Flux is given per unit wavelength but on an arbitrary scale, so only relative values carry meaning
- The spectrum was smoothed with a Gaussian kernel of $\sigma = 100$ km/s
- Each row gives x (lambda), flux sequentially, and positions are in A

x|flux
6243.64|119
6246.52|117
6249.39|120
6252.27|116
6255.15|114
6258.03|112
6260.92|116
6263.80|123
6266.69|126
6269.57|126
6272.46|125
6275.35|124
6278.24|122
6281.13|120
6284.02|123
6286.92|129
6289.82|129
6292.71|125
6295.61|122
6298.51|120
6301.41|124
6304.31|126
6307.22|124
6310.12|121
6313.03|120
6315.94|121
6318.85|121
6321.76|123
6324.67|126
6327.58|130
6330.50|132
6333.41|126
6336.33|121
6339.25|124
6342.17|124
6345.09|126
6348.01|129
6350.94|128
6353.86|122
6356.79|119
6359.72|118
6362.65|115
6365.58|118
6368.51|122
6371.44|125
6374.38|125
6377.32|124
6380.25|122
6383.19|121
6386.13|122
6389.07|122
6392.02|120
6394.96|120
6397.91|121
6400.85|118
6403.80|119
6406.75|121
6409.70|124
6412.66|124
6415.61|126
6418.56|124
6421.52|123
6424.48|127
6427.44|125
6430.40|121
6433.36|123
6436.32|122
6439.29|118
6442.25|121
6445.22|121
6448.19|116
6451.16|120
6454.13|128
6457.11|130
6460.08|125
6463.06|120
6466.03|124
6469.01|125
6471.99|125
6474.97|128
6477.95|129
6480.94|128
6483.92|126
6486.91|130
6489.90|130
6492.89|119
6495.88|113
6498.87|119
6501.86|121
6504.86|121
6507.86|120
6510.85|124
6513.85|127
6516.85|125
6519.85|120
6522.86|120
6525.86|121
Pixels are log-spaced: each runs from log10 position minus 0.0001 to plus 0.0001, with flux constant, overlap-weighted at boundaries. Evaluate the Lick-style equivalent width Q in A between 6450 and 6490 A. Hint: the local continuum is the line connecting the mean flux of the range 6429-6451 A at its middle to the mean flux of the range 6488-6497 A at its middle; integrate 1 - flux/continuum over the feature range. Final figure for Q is -1.8 A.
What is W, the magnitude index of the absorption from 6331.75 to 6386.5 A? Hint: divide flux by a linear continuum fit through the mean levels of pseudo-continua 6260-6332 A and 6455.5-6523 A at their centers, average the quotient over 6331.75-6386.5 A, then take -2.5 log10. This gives 0.011 mag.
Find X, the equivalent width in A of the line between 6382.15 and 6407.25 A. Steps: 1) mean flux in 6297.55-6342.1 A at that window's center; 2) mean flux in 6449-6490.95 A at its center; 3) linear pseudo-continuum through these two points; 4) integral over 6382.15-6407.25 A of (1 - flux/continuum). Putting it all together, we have 0.93 A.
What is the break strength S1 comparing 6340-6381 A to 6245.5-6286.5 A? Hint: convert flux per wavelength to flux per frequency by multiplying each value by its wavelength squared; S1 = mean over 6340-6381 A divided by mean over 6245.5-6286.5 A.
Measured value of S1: 1.0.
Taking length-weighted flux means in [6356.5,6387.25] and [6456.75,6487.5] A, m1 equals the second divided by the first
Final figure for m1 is 1.04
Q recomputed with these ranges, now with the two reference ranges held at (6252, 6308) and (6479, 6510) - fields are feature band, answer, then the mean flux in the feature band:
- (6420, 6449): 0.2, 122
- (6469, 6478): -0.3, 127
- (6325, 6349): -0.8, 126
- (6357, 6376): 0.3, 120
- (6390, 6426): 0.1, 122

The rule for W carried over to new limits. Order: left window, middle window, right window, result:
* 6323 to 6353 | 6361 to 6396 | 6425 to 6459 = 0.032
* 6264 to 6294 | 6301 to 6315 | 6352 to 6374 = 0.004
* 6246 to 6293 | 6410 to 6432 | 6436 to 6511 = -0.013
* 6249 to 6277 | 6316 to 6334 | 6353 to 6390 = -0.046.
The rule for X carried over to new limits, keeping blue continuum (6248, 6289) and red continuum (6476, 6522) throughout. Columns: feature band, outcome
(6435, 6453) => 0.5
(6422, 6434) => -0.1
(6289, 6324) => -0.4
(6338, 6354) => -0.5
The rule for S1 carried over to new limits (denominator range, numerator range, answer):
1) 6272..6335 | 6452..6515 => 1.06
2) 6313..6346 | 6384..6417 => 1.00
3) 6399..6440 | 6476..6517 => 1.03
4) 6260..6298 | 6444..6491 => 1.07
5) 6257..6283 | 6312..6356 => 1.05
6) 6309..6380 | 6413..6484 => 1.04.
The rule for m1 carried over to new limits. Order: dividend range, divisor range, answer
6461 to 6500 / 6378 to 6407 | 1.03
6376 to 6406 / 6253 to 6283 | 1.00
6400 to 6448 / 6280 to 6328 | 0.99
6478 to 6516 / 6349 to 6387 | 1.01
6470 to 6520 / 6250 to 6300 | 1.02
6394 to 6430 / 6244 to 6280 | 1.02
